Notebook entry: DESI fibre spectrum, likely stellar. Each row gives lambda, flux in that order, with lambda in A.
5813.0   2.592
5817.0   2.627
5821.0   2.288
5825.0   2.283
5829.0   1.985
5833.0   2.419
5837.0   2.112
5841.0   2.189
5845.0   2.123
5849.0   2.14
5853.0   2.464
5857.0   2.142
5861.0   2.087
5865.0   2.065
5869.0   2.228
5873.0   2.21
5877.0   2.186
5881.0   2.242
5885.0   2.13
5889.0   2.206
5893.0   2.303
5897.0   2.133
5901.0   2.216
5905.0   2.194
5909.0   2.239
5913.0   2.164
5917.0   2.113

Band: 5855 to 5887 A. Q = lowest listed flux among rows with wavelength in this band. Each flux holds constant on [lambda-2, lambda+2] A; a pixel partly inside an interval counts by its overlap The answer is 2.065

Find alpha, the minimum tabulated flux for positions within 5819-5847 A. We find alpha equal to 1.985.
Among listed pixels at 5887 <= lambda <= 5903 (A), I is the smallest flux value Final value 2.133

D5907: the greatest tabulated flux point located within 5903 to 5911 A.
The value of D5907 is 2.239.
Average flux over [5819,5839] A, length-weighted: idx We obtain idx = 2.22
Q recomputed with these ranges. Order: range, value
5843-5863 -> 2.087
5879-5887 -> 2.13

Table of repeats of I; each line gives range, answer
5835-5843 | 2.112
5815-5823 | 2.288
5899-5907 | 2.194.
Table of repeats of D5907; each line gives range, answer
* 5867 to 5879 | 2.228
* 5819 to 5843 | 2.419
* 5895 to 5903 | 2.216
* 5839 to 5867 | 2.464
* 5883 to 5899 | 2.303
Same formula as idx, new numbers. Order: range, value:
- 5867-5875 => 2.22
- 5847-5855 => 2.3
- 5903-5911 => 2.22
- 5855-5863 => 2.11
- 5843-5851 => 2.13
